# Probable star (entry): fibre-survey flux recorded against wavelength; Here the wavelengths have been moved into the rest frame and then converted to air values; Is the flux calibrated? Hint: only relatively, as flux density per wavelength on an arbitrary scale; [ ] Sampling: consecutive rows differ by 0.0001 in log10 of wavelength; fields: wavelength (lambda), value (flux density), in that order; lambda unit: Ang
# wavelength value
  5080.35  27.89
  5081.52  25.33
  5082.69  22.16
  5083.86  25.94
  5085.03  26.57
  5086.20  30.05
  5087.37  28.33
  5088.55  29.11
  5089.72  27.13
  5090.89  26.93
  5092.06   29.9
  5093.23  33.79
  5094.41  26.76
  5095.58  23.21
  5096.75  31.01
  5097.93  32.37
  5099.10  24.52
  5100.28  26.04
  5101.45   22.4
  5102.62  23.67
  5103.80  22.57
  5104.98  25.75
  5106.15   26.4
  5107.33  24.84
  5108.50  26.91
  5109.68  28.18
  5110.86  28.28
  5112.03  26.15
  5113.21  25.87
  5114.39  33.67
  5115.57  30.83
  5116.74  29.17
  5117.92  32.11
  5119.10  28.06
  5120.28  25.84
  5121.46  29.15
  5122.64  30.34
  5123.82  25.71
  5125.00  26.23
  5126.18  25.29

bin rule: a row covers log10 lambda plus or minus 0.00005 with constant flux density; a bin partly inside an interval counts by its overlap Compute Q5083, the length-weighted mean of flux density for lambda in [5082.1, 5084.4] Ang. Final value 24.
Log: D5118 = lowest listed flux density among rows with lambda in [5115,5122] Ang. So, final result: 25.84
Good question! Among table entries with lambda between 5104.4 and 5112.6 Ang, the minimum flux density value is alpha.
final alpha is 24.84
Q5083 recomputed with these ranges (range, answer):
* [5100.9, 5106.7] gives 24.2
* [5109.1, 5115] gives 28.4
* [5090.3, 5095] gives 29.4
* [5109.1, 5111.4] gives 28.2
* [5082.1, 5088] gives 26.6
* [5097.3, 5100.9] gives 27.6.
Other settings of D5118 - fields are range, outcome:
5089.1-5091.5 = 26.93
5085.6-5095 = 26.76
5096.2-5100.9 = 24.52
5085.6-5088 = 28.33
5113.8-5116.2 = 30.83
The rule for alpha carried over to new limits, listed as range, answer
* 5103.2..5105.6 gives 22.57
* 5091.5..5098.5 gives 23.21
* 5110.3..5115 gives 25.87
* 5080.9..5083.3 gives 22.16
